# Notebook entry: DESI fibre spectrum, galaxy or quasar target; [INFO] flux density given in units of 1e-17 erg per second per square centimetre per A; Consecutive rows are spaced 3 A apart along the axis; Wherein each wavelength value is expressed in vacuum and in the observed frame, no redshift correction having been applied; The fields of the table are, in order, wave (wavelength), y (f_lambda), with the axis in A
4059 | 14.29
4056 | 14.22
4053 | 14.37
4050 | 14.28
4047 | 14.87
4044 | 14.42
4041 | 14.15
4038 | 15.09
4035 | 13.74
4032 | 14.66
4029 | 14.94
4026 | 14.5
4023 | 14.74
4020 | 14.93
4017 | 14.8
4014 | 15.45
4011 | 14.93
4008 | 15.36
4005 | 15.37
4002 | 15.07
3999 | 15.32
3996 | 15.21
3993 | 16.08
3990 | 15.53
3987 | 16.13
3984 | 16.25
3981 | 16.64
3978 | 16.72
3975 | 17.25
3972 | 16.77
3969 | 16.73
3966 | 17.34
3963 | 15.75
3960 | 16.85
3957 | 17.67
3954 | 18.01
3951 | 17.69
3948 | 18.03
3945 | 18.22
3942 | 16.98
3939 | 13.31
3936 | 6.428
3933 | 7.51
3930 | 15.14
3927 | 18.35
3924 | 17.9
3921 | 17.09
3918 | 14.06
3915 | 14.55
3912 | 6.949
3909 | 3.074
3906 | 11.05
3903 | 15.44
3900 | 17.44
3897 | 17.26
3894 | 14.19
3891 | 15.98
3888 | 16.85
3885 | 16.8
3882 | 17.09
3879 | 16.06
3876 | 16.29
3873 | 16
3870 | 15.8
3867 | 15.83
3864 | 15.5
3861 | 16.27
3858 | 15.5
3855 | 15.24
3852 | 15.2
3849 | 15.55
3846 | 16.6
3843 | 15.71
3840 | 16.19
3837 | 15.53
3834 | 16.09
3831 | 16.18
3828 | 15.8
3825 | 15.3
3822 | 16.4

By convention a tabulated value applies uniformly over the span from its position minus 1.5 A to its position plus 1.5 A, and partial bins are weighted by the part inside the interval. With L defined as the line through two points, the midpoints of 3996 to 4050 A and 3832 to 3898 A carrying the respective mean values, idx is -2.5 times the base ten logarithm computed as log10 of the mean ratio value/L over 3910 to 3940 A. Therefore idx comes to 0.197 mag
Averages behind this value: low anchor 16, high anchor 14.8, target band 13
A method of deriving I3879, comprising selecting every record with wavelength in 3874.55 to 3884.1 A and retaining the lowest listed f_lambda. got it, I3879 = 16.06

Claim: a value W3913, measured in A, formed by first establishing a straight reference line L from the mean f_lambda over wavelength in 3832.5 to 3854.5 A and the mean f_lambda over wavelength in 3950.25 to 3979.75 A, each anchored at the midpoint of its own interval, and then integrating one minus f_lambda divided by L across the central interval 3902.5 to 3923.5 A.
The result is 5.9 A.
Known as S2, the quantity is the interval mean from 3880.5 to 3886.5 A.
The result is 16.9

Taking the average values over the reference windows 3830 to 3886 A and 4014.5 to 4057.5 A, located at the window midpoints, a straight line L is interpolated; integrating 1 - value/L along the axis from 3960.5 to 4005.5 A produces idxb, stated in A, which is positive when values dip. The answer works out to -3.6 A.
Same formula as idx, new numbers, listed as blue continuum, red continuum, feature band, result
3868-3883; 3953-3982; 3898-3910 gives 0.31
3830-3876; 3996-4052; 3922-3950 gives 0.04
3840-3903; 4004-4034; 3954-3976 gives -0.11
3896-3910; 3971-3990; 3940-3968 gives -0.13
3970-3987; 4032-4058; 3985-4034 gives 0.03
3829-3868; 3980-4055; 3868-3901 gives -0.05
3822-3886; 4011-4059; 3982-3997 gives -0.07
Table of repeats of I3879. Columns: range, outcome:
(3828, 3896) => 14.19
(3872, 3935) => 3.074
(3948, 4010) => 15.07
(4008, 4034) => 14.5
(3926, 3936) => 6.428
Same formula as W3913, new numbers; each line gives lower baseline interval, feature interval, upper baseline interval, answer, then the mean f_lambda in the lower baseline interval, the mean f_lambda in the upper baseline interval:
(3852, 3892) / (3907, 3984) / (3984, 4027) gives 3.0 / 16.1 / 15.3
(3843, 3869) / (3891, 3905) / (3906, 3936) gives -2.4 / 15.7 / 12.3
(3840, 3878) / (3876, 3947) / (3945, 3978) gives 9.5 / 15.8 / 17.2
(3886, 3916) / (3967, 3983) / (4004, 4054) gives -3.0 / 13.3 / 14.7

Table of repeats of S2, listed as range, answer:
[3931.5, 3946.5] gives 12.5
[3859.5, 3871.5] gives 15.9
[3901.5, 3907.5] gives 13.2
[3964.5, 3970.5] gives 17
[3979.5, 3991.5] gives 16.1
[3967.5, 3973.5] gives 16.8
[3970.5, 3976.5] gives 17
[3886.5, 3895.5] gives 15.7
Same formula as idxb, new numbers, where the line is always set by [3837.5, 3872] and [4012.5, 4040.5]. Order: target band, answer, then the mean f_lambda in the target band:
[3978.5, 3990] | -1.0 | 16.3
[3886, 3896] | -0.2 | 15.8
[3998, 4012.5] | -0.3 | 15.2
